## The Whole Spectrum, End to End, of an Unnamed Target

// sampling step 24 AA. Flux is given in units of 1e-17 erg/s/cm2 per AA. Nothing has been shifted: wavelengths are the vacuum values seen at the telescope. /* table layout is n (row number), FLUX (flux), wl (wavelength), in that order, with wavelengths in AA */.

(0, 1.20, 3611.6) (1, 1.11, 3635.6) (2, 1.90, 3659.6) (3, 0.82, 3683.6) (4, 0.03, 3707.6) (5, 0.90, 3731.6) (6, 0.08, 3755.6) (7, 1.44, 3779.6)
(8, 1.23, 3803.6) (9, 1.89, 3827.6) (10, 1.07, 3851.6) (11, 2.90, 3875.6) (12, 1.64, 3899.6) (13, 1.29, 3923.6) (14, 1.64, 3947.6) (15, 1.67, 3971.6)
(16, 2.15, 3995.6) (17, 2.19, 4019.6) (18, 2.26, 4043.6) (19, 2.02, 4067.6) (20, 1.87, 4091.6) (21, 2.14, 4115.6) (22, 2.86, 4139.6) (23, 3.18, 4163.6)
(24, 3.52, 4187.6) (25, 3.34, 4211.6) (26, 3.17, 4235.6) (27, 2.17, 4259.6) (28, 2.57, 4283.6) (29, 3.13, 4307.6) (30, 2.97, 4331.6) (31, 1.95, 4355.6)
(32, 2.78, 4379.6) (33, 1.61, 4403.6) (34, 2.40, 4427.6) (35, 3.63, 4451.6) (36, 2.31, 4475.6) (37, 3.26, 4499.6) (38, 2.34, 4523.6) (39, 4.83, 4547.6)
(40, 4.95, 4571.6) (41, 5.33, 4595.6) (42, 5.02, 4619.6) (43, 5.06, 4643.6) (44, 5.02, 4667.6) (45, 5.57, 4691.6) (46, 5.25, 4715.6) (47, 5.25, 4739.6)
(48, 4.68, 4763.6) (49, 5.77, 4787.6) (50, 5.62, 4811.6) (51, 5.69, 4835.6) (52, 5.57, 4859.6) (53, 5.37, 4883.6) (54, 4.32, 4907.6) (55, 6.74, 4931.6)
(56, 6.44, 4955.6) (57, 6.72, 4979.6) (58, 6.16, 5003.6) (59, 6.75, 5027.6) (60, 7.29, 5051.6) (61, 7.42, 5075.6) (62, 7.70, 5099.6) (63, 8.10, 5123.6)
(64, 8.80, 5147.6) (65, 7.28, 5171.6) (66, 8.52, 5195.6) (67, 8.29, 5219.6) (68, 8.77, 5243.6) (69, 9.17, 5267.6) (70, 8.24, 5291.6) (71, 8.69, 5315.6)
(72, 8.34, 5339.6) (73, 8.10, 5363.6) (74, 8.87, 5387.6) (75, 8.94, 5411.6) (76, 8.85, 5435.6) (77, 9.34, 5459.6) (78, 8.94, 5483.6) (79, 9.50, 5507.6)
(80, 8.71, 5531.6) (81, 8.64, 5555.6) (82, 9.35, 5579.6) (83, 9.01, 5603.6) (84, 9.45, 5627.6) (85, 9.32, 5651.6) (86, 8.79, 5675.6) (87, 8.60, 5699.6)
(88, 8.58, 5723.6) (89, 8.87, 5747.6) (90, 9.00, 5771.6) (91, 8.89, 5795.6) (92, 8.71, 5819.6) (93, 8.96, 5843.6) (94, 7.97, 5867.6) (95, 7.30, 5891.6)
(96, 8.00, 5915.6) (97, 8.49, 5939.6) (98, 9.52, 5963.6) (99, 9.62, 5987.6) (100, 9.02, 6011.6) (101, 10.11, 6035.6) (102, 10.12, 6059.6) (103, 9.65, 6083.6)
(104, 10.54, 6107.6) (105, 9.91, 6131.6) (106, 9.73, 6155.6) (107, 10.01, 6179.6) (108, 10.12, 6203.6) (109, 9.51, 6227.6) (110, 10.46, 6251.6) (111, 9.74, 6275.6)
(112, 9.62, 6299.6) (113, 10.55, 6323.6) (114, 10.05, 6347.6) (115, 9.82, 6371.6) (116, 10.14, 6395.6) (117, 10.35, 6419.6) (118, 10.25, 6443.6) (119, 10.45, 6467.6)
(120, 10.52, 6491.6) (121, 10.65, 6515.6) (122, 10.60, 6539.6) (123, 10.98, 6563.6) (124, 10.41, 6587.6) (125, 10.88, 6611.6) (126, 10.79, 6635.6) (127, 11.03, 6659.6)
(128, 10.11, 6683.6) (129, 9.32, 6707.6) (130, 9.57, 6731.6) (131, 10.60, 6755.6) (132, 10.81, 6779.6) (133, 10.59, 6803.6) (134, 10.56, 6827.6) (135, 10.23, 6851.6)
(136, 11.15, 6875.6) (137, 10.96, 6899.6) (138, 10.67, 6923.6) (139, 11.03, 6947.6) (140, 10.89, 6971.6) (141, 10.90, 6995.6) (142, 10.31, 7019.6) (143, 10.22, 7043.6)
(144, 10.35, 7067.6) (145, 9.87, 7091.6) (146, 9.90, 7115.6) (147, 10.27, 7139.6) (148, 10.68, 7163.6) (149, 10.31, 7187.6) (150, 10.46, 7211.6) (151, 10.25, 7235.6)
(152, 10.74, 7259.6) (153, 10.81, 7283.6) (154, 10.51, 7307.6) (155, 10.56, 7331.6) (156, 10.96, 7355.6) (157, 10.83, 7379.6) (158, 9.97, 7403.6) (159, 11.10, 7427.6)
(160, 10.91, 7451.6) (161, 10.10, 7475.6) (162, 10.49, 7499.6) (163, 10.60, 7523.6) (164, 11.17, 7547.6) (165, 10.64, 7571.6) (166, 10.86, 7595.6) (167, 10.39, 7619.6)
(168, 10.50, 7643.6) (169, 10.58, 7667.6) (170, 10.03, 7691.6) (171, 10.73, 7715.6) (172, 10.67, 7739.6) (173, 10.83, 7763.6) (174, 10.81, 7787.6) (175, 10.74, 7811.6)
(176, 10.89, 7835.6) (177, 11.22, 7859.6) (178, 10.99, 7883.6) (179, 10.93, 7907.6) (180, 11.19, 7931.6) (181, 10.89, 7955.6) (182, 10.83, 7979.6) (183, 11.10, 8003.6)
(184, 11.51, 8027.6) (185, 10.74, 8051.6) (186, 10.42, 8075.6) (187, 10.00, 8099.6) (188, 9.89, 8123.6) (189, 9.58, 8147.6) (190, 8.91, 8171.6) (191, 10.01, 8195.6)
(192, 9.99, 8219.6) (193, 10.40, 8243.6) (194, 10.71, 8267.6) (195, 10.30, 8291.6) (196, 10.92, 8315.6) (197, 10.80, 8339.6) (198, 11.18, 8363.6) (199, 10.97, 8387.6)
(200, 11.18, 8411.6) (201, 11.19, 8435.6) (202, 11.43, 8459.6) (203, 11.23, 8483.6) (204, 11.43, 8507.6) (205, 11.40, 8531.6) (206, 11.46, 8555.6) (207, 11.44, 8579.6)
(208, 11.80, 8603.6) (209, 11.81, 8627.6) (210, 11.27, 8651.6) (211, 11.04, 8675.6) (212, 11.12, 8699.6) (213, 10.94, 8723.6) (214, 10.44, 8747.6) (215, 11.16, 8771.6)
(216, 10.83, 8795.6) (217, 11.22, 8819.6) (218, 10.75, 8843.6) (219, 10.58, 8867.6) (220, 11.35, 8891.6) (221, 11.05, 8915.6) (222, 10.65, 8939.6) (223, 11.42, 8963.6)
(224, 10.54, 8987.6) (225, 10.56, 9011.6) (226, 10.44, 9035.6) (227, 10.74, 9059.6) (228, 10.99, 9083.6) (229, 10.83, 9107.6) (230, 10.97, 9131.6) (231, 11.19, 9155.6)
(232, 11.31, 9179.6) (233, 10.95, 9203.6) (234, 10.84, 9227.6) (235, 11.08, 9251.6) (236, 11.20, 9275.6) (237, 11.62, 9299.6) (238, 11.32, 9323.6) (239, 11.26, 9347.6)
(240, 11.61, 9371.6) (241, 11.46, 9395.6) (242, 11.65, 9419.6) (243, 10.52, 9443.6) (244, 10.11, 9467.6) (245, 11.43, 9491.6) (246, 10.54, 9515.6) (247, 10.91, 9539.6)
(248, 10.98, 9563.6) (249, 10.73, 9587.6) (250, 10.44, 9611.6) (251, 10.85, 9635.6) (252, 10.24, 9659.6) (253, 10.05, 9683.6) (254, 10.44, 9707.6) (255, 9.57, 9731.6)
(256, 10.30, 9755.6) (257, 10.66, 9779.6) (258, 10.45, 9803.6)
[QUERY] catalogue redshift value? 0.140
